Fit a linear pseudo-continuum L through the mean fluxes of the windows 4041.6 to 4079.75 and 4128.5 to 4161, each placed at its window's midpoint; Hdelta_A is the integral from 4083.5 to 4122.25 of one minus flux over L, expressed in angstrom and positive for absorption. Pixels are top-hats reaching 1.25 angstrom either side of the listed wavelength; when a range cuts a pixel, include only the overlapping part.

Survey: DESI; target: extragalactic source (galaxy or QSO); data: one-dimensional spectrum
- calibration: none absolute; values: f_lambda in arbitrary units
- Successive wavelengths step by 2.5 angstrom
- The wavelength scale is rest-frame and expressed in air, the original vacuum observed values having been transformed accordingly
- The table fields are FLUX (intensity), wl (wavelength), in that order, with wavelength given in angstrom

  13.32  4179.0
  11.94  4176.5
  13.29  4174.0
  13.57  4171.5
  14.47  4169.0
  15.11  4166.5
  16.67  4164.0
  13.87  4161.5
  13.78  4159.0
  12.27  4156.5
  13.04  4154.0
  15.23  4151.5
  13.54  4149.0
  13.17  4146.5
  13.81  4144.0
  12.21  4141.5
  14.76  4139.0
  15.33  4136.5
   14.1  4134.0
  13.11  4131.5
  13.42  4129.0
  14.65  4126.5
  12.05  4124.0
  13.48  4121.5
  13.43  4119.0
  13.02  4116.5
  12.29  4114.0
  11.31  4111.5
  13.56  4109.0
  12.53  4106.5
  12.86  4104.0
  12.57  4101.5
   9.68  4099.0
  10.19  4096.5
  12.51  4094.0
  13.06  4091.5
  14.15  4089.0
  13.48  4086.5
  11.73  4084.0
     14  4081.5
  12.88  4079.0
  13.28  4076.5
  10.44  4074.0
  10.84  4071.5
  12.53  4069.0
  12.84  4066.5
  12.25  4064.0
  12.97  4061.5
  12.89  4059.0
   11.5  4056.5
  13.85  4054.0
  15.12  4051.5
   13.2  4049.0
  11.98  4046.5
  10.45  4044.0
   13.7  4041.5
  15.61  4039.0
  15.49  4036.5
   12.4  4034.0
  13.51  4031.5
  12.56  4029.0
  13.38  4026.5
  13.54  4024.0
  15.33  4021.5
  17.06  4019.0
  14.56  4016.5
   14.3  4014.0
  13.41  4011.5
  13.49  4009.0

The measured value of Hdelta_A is 1.8 angstrom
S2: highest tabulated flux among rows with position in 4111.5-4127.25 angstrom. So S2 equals 14.65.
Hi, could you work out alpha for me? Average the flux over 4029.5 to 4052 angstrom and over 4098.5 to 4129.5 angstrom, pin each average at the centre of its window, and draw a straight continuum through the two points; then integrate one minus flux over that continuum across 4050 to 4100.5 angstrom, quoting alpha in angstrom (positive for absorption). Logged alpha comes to 2.2 angstrom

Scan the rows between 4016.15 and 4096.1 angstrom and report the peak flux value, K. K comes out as 17.06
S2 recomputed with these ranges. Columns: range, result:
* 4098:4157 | 15.33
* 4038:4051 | 15.61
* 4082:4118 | 14.15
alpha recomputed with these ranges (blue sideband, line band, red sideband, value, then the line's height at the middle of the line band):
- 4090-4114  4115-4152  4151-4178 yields -1.9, 13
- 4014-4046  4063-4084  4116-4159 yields 2.2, 13.8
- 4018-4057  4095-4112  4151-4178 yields 2.4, 13.8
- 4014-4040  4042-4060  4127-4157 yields 1.8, 14.2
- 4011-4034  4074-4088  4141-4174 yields 1.2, 14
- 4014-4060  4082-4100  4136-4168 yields 2.1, 13.9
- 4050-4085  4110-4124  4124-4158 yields 0.7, 13.3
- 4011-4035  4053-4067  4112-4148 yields 1.2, 13.8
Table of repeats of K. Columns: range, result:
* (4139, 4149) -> 14.76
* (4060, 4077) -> 13.28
